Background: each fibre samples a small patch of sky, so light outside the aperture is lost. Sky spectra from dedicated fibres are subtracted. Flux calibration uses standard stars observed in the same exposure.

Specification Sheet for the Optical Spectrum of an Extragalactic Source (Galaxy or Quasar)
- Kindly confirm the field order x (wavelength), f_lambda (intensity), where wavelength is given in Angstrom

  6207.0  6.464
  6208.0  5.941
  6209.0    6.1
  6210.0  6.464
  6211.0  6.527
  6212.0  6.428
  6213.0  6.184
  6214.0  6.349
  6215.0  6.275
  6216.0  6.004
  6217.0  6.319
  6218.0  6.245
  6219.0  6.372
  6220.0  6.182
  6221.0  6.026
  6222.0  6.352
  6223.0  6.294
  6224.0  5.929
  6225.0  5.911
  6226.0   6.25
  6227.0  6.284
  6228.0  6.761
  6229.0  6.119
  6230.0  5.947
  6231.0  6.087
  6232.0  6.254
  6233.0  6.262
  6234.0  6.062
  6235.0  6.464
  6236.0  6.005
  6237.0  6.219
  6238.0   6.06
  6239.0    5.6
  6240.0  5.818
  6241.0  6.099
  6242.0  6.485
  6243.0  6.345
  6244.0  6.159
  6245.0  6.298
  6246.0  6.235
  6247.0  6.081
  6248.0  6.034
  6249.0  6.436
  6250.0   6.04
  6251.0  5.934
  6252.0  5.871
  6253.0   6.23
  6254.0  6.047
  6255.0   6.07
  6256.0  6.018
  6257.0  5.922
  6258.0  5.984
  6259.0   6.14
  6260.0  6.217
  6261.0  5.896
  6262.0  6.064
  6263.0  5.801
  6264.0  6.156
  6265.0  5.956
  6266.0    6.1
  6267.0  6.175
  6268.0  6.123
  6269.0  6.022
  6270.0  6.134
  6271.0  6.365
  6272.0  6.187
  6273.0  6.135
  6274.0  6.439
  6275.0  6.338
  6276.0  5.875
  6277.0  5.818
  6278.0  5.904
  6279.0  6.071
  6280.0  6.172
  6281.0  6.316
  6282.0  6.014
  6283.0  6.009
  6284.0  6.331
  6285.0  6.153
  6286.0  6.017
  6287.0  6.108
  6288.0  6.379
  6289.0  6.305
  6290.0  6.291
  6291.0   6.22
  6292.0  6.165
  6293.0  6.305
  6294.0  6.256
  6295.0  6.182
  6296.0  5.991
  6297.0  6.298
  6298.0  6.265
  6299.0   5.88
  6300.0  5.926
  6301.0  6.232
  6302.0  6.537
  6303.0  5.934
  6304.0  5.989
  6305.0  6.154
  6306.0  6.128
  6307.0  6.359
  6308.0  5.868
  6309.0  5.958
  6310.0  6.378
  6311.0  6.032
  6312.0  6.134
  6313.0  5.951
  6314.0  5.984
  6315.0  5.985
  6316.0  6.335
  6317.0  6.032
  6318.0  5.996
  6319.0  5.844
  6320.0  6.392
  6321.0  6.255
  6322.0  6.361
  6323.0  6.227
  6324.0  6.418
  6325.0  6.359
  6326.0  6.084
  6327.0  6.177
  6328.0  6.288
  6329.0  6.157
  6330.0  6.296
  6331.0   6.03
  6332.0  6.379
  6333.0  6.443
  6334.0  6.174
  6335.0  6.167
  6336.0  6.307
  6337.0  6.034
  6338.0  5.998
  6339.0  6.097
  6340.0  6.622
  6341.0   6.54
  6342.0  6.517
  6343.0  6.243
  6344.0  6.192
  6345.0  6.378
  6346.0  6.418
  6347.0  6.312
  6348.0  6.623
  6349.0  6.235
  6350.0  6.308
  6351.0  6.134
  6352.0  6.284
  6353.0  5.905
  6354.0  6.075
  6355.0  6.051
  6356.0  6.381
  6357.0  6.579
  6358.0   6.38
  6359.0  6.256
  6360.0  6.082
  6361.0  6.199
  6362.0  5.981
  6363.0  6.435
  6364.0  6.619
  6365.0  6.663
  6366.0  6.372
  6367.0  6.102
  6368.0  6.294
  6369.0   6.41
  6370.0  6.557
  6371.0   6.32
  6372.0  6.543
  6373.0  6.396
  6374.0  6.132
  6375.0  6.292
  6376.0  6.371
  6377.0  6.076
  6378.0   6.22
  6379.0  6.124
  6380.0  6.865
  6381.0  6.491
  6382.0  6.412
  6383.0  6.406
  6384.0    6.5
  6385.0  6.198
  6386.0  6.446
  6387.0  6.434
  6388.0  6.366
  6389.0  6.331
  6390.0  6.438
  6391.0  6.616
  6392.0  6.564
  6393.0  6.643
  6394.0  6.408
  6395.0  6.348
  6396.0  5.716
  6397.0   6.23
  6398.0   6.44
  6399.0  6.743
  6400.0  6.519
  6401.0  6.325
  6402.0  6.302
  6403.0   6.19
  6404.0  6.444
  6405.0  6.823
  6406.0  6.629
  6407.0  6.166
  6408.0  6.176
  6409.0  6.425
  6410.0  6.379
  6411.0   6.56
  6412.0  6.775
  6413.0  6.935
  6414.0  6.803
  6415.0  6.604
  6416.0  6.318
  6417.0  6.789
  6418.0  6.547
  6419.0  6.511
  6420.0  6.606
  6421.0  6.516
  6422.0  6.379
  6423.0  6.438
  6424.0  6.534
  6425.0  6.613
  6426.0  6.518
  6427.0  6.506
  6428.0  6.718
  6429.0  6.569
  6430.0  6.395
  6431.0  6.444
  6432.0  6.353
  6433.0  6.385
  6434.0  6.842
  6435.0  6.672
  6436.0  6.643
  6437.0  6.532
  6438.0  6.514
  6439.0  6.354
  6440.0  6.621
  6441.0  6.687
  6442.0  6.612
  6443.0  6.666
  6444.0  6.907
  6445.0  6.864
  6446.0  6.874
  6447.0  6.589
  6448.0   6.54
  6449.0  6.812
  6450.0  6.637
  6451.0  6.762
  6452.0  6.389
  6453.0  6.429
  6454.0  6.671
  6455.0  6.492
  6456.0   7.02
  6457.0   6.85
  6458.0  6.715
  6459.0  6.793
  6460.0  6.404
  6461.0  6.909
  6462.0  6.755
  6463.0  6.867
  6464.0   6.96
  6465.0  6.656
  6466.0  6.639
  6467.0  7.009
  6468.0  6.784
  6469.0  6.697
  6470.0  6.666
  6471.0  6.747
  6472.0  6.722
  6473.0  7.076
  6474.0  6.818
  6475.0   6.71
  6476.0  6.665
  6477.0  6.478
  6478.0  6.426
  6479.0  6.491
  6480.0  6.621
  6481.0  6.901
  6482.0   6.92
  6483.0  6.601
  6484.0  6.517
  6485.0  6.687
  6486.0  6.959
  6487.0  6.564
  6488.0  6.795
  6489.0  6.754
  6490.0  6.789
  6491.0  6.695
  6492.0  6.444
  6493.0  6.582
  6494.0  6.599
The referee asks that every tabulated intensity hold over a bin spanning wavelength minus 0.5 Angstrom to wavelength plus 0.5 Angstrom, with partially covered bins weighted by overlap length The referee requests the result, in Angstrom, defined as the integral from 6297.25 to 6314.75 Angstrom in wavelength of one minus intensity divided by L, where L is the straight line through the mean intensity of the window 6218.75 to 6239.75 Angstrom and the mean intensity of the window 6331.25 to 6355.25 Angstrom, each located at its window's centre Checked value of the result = 0.4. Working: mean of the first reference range 6.16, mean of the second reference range 6.27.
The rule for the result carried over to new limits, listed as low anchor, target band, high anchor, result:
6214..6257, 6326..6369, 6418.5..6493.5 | 0.88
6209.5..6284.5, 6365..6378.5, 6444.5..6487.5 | 0.30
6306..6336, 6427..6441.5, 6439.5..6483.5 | 0.13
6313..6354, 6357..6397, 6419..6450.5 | 0.16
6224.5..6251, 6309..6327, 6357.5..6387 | 0.34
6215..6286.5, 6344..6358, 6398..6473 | 0.24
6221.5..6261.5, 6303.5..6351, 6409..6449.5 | 0.96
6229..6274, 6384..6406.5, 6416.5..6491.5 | 0.29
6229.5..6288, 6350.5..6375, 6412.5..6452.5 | 0.40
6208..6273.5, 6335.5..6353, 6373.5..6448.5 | 0.17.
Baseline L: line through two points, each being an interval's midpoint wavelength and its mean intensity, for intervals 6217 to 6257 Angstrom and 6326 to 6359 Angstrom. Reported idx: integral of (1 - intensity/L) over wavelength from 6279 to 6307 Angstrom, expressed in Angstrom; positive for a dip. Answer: 0.2 Angstrom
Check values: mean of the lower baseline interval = 6.15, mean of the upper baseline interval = 6.27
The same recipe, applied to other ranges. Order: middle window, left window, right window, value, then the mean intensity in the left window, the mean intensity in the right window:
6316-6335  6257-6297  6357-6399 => 0.1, 6.13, 6.37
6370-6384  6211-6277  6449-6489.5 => 0.2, 6.15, 6.72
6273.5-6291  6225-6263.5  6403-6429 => 0.2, 6.12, 6.54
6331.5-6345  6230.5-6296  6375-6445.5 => 0.1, 6.13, 6.49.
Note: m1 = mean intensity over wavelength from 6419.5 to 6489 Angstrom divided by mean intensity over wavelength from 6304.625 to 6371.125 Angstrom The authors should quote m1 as 1.07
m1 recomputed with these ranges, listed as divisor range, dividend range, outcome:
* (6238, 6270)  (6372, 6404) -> 1.05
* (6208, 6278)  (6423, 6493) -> 1.08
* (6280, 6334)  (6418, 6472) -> 1.08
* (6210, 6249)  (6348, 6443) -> 1.04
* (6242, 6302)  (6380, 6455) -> 1.06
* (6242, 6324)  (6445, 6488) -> 1.09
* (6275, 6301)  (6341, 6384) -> 1.03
